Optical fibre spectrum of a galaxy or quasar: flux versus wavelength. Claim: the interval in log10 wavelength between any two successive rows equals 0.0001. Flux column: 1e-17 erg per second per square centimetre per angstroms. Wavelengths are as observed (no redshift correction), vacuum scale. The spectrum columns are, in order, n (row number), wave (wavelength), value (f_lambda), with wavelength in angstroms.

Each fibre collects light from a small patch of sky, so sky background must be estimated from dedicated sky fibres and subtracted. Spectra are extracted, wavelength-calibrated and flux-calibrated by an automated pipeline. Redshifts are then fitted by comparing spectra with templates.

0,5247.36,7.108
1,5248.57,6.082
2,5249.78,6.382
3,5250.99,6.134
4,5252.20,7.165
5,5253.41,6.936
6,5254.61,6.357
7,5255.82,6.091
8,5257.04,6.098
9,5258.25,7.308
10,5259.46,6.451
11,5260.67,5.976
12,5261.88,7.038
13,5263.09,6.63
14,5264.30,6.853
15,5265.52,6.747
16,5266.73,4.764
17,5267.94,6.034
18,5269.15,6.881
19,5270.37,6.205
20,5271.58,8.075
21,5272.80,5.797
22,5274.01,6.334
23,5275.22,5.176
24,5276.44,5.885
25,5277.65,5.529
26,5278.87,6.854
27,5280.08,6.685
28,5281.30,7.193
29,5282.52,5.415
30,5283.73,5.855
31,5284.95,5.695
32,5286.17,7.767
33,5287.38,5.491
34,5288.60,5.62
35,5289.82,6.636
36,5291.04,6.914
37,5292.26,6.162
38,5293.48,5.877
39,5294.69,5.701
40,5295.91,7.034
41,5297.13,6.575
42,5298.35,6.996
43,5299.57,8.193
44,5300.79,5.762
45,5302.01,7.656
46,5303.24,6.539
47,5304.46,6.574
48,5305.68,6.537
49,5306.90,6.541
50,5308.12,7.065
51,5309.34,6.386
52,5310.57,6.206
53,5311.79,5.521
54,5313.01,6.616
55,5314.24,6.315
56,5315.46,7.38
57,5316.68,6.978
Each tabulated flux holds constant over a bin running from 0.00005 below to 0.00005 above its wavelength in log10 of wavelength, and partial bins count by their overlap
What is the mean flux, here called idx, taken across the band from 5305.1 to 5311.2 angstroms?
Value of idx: 6.55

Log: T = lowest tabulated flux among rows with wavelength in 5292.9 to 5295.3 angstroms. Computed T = 5.701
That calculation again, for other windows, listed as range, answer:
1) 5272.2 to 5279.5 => 5.176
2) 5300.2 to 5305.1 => 5.762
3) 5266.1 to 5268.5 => 4.764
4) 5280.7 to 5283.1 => 5.415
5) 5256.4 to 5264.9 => 5.976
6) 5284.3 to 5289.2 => 5.491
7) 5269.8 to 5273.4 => 5.797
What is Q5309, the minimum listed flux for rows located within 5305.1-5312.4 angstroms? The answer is 5.521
